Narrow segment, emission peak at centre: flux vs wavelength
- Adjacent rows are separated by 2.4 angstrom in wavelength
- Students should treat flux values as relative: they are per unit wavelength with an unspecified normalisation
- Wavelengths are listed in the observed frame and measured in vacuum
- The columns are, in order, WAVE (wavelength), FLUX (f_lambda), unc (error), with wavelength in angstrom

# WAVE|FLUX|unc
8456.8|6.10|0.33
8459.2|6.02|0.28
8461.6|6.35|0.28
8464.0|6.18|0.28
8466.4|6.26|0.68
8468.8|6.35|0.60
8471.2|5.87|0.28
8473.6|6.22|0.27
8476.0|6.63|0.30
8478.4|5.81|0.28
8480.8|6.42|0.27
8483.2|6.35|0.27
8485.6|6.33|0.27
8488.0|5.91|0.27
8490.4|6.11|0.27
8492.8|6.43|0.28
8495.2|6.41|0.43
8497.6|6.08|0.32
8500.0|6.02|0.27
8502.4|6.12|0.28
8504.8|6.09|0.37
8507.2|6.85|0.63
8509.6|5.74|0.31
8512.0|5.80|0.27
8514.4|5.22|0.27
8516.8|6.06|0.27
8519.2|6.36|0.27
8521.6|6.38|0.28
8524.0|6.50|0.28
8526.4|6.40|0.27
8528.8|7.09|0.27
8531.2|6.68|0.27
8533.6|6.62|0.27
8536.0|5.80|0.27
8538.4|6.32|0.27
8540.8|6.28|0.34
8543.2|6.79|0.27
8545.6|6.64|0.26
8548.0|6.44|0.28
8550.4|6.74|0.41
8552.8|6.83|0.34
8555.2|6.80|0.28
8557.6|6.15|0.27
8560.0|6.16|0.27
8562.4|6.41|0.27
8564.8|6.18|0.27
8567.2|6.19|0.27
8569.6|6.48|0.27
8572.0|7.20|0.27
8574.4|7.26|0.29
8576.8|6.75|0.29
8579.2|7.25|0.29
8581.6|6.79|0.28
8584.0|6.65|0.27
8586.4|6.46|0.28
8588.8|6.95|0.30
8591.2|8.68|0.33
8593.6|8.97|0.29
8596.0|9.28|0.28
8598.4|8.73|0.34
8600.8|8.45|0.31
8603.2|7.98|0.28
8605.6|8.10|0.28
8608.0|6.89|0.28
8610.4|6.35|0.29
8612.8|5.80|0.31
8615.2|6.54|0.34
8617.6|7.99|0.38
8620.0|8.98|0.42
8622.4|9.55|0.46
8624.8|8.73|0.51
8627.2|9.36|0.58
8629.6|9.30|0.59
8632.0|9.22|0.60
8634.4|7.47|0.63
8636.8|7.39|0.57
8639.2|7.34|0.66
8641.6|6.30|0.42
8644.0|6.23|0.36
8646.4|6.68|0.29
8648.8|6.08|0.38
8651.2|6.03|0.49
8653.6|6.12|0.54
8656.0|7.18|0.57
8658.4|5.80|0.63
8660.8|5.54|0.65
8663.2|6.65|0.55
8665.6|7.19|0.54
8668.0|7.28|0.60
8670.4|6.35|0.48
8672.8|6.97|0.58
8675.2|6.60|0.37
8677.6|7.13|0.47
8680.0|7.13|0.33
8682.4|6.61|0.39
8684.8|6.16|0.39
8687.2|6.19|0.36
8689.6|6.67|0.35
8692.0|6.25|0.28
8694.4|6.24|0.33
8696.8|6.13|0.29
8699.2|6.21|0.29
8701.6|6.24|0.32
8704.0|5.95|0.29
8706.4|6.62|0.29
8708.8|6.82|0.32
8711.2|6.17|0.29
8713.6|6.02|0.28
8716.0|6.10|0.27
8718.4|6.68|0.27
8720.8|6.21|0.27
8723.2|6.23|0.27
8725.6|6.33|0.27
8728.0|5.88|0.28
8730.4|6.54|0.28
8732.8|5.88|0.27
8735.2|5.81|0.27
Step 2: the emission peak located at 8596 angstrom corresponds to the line Halpha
